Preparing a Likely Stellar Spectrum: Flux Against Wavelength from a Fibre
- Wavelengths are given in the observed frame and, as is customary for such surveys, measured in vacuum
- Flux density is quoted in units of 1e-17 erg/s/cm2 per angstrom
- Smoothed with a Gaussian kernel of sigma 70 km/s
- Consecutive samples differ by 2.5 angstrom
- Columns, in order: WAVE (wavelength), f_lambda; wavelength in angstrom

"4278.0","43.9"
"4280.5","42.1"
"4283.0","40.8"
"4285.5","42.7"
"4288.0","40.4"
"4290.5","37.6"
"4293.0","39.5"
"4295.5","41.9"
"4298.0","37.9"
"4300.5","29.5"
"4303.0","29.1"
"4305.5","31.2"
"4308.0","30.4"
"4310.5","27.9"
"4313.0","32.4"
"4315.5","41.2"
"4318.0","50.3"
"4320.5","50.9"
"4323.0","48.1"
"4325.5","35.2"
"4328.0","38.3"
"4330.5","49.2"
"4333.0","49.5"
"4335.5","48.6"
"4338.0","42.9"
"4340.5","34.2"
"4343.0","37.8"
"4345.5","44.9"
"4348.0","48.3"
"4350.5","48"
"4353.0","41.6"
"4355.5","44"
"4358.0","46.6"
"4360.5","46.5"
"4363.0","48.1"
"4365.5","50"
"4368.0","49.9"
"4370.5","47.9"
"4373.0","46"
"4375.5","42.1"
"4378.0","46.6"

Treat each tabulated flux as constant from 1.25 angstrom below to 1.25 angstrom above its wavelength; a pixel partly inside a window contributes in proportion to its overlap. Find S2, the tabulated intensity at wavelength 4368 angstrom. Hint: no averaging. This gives 49.9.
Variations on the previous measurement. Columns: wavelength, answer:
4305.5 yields 31.2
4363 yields 48.1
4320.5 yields 50.9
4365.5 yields 50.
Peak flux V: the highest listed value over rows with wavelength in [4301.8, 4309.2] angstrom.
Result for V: 31.2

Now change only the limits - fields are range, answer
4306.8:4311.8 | 30.4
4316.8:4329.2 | 50.9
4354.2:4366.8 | 50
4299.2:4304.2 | 29.5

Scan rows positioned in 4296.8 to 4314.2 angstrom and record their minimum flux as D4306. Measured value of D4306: 27.9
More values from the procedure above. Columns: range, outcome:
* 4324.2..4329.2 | 35.2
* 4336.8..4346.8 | 34.2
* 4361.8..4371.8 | 47.9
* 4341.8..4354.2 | 37.8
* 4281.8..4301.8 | 29.5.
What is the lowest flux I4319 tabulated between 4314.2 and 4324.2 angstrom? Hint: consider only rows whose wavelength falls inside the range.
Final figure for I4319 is 41.2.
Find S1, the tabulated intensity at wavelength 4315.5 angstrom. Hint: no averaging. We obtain 41.2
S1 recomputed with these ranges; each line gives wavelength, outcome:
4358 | 46.6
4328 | 38.3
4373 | 46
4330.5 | 49.2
